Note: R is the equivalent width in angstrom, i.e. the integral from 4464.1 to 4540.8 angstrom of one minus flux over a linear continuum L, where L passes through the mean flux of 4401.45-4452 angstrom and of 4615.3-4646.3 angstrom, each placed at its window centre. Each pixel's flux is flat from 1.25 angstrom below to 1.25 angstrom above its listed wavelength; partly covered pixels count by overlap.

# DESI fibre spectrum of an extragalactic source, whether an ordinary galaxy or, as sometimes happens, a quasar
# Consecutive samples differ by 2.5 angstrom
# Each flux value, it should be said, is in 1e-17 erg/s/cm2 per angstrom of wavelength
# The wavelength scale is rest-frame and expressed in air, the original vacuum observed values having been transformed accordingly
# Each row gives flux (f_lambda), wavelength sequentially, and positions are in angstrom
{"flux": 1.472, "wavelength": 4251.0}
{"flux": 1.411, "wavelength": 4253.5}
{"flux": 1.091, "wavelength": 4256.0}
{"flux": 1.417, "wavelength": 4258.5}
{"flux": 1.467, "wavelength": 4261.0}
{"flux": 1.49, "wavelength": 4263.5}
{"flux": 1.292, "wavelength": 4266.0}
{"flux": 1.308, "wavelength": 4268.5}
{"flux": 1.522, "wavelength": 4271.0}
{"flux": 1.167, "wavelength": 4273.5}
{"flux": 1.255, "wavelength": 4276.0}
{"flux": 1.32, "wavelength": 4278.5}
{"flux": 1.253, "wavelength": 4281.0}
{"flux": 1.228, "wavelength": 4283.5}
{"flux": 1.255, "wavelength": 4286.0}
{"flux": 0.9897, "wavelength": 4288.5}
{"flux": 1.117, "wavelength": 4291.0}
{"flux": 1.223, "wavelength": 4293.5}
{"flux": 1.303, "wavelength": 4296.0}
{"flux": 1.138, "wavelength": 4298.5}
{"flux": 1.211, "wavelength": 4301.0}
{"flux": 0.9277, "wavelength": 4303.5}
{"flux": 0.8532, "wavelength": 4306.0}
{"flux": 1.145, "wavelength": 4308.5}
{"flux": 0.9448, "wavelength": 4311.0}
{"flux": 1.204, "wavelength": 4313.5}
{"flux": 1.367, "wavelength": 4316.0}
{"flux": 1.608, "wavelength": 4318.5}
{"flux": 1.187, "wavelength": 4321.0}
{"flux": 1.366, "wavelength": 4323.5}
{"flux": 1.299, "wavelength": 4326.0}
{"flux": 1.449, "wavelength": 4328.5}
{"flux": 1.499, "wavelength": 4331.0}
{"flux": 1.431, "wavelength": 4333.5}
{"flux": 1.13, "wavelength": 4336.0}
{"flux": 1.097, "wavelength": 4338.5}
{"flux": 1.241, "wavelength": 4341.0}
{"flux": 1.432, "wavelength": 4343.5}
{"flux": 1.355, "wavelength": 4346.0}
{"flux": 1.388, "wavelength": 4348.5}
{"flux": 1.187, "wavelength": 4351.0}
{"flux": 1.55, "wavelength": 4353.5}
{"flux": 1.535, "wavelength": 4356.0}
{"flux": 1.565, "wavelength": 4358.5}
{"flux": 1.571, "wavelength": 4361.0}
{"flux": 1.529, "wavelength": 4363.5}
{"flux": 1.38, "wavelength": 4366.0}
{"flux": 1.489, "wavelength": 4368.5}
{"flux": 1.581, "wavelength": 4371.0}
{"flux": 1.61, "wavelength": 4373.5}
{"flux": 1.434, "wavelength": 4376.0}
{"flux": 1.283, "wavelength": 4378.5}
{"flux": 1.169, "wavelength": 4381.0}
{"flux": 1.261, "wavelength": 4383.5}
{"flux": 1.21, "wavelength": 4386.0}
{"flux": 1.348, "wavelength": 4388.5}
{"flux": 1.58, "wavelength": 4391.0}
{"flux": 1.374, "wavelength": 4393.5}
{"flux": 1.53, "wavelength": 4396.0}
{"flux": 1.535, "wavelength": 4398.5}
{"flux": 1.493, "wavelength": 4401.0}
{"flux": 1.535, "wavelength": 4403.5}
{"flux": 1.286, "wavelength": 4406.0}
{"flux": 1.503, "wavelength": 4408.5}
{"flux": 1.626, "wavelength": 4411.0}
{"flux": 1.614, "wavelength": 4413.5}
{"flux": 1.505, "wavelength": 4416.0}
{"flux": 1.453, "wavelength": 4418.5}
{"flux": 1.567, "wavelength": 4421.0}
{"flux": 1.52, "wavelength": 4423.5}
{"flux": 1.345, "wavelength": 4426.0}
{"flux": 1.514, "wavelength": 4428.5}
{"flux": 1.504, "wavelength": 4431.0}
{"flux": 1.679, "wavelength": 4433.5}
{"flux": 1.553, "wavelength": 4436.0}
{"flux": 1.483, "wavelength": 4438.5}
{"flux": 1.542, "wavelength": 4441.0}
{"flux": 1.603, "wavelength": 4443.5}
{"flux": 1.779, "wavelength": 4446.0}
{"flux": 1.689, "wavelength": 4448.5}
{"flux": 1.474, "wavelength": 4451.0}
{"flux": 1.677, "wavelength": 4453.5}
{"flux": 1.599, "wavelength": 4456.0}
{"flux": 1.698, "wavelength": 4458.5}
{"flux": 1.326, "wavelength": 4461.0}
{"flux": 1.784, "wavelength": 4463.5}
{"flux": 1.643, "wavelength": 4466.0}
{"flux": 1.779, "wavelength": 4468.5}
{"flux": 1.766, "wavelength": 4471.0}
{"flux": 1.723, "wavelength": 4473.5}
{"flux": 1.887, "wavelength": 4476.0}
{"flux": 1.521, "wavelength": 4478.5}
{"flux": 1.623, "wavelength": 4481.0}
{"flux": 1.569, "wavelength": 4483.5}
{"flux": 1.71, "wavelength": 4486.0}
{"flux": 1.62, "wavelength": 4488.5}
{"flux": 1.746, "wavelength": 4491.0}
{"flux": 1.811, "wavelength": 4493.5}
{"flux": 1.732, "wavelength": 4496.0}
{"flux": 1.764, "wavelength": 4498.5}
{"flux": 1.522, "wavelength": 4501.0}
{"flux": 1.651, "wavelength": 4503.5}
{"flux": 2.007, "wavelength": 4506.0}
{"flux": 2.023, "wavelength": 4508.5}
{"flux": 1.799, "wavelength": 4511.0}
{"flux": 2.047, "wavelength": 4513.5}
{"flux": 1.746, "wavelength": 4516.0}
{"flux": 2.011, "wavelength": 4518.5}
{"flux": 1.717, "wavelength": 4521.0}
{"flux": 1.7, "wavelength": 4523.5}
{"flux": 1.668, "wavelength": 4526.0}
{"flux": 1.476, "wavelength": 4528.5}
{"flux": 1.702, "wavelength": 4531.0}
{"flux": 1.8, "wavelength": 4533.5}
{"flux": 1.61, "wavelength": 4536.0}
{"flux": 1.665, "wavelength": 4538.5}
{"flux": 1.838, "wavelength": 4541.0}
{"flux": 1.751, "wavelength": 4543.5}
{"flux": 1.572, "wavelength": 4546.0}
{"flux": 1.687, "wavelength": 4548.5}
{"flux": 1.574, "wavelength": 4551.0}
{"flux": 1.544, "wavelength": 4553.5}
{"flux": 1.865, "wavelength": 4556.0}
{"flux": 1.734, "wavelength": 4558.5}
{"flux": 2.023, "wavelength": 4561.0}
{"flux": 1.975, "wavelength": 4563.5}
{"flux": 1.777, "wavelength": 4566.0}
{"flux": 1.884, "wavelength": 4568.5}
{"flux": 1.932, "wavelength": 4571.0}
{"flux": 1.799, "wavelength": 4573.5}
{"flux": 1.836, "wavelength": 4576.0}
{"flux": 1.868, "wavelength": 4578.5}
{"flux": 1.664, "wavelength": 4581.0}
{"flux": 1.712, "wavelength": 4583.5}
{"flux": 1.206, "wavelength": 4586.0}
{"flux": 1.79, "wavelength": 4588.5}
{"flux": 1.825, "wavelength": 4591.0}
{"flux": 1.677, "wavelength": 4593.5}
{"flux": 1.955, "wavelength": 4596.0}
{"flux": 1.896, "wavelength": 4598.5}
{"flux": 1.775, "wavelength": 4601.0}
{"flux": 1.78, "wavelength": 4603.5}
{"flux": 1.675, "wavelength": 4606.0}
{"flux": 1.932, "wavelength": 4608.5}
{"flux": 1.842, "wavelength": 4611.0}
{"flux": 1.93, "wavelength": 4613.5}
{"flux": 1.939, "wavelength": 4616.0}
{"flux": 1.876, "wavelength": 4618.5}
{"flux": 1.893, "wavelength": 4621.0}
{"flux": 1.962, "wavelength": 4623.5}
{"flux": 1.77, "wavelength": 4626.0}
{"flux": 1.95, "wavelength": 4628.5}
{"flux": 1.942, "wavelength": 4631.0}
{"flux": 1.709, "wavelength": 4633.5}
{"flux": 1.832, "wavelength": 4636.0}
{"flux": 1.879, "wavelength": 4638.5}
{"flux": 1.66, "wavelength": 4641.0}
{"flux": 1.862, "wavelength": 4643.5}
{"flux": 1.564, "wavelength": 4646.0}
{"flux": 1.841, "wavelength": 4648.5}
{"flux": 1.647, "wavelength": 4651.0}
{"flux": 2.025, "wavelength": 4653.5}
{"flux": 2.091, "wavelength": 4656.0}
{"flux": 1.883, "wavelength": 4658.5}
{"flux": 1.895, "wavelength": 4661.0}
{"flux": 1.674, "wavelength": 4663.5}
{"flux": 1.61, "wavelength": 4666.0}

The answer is -4.0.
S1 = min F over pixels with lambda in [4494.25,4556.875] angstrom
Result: 1.476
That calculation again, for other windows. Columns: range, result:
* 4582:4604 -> 1.206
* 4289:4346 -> 0.8532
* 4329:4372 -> 1.097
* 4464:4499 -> 1.521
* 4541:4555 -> 1.544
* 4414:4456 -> 1.345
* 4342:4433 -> 1.169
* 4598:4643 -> 1.66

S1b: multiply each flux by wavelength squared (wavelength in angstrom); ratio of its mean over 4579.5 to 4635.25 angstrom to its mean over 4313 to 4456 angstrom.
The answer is 1.4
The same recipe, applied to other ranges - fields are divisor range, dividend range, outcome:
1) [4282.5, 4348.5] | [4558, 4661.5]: 1.69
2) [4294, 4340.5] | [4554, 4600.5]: 1.64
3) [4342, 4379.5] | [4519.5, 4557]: 1.25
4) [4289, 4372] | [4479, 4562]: 1.44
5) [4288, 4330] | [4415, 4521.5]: 1.49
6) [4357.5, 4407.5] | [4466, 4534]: 1.28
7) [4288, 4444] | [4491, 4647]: 1.41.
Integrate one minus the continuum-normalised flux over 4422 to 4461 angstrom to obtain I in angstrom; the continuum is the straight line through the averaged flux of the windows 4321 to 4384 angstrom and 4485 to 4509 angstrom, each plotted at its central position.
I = 1.1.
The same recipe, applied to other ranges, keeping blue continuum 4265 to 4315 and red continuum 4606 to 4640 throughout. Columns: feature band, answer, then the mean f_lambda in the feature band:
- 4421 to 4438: -0.6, 1.52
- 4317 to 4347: -1.7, 1.34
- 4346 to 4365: -2.1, 1.47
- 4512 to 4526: -1.4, 1.83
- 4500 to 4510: -1.1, 1.81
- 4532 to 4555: 0.4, 1.67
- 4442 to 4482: -3.2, 1.66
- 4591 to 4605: 0.0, 1.81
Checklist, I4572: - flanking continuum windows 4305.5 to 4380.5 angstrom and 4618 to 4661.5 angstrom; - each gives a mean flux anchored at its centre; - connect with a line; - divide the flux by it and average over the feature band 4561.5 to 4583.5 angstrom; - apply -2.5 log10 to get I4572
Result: -0.06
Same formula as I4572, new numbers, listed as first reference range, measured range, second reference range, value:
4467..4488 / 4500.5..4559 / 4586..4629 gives 0.005 mag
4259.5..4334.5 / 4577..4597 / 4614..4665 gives 0.028 mag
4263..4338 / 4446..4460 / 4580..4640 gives -0.078 mag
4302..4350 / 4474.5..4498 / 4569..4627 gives -0.074 mag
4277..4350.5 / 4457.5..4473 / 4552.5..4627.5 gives -0.077 mag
